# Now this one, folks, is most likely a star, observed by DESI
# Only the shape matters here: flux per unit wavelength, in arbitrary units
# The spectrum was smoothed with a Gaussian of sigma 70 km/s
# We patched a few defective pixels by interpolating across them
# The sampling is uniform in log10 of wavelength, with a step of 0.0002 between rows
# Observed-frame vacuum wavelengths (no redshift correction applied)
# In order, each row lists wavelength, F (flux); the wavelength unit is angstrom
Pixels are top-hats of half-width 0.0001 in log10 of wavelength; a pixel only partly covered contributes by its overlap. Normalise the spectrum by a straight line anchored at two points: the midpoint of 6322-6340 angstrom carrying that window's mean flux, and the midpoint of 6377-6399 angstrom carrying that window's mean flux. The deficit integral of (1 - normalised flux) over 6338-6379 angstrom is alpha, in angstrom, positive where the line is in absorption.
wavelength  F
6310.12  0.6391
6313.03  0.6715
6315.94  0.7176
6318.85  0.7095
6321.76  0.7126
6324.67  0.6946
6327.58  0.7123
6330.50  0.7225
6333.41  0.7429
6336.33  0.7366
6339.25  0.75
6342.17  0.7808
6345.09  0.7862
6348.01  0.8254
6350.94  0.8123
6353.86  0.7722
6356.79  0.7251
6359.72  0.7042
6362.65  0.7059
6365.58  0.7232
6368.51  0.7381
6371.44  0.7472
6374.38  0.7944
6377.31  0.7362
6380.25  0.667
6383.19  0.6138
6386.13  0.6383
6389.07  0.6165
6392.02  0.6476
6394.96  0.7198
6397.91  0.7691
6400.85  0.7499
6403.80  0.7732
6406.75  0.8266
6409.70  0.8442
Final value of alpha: -3.4 angstrom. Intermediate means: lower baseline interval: 0.725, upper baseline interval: 0.671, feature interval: 0.757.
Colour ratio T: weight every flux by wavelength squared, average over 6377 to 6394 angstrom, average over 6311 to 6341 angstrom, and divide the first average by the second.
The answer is 0.92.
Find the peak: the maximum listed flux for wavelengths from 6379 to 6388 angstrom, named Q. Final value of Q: 0.667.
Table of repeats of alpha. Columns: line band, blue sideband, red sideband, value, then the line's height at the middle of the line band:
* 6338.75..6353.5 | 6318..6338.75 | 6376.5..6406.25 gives -1.62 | 0.714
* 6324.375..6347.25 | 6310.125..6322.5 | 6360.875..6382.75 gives -1.32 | 0.705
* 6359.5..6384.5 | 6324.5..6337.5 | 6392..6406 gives 0.73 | 0.737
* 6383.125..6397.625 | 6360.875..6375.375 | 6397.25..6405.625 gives 1.86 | 0.758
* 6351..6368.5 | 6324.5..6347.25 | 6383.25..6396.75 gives -0.71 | 0.705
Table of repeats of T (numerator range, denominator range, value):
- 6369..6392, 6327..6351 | 0.91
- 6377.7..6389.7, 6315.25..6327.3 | 0.93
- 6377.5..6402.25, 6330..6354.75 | 0.89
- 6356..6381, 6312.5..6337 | 1.03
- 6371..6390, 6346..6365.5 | 0.92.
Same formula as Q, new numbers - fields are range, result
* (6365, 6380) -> 0.7944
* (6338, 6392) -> 0.8254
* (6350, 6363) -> 0.8123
